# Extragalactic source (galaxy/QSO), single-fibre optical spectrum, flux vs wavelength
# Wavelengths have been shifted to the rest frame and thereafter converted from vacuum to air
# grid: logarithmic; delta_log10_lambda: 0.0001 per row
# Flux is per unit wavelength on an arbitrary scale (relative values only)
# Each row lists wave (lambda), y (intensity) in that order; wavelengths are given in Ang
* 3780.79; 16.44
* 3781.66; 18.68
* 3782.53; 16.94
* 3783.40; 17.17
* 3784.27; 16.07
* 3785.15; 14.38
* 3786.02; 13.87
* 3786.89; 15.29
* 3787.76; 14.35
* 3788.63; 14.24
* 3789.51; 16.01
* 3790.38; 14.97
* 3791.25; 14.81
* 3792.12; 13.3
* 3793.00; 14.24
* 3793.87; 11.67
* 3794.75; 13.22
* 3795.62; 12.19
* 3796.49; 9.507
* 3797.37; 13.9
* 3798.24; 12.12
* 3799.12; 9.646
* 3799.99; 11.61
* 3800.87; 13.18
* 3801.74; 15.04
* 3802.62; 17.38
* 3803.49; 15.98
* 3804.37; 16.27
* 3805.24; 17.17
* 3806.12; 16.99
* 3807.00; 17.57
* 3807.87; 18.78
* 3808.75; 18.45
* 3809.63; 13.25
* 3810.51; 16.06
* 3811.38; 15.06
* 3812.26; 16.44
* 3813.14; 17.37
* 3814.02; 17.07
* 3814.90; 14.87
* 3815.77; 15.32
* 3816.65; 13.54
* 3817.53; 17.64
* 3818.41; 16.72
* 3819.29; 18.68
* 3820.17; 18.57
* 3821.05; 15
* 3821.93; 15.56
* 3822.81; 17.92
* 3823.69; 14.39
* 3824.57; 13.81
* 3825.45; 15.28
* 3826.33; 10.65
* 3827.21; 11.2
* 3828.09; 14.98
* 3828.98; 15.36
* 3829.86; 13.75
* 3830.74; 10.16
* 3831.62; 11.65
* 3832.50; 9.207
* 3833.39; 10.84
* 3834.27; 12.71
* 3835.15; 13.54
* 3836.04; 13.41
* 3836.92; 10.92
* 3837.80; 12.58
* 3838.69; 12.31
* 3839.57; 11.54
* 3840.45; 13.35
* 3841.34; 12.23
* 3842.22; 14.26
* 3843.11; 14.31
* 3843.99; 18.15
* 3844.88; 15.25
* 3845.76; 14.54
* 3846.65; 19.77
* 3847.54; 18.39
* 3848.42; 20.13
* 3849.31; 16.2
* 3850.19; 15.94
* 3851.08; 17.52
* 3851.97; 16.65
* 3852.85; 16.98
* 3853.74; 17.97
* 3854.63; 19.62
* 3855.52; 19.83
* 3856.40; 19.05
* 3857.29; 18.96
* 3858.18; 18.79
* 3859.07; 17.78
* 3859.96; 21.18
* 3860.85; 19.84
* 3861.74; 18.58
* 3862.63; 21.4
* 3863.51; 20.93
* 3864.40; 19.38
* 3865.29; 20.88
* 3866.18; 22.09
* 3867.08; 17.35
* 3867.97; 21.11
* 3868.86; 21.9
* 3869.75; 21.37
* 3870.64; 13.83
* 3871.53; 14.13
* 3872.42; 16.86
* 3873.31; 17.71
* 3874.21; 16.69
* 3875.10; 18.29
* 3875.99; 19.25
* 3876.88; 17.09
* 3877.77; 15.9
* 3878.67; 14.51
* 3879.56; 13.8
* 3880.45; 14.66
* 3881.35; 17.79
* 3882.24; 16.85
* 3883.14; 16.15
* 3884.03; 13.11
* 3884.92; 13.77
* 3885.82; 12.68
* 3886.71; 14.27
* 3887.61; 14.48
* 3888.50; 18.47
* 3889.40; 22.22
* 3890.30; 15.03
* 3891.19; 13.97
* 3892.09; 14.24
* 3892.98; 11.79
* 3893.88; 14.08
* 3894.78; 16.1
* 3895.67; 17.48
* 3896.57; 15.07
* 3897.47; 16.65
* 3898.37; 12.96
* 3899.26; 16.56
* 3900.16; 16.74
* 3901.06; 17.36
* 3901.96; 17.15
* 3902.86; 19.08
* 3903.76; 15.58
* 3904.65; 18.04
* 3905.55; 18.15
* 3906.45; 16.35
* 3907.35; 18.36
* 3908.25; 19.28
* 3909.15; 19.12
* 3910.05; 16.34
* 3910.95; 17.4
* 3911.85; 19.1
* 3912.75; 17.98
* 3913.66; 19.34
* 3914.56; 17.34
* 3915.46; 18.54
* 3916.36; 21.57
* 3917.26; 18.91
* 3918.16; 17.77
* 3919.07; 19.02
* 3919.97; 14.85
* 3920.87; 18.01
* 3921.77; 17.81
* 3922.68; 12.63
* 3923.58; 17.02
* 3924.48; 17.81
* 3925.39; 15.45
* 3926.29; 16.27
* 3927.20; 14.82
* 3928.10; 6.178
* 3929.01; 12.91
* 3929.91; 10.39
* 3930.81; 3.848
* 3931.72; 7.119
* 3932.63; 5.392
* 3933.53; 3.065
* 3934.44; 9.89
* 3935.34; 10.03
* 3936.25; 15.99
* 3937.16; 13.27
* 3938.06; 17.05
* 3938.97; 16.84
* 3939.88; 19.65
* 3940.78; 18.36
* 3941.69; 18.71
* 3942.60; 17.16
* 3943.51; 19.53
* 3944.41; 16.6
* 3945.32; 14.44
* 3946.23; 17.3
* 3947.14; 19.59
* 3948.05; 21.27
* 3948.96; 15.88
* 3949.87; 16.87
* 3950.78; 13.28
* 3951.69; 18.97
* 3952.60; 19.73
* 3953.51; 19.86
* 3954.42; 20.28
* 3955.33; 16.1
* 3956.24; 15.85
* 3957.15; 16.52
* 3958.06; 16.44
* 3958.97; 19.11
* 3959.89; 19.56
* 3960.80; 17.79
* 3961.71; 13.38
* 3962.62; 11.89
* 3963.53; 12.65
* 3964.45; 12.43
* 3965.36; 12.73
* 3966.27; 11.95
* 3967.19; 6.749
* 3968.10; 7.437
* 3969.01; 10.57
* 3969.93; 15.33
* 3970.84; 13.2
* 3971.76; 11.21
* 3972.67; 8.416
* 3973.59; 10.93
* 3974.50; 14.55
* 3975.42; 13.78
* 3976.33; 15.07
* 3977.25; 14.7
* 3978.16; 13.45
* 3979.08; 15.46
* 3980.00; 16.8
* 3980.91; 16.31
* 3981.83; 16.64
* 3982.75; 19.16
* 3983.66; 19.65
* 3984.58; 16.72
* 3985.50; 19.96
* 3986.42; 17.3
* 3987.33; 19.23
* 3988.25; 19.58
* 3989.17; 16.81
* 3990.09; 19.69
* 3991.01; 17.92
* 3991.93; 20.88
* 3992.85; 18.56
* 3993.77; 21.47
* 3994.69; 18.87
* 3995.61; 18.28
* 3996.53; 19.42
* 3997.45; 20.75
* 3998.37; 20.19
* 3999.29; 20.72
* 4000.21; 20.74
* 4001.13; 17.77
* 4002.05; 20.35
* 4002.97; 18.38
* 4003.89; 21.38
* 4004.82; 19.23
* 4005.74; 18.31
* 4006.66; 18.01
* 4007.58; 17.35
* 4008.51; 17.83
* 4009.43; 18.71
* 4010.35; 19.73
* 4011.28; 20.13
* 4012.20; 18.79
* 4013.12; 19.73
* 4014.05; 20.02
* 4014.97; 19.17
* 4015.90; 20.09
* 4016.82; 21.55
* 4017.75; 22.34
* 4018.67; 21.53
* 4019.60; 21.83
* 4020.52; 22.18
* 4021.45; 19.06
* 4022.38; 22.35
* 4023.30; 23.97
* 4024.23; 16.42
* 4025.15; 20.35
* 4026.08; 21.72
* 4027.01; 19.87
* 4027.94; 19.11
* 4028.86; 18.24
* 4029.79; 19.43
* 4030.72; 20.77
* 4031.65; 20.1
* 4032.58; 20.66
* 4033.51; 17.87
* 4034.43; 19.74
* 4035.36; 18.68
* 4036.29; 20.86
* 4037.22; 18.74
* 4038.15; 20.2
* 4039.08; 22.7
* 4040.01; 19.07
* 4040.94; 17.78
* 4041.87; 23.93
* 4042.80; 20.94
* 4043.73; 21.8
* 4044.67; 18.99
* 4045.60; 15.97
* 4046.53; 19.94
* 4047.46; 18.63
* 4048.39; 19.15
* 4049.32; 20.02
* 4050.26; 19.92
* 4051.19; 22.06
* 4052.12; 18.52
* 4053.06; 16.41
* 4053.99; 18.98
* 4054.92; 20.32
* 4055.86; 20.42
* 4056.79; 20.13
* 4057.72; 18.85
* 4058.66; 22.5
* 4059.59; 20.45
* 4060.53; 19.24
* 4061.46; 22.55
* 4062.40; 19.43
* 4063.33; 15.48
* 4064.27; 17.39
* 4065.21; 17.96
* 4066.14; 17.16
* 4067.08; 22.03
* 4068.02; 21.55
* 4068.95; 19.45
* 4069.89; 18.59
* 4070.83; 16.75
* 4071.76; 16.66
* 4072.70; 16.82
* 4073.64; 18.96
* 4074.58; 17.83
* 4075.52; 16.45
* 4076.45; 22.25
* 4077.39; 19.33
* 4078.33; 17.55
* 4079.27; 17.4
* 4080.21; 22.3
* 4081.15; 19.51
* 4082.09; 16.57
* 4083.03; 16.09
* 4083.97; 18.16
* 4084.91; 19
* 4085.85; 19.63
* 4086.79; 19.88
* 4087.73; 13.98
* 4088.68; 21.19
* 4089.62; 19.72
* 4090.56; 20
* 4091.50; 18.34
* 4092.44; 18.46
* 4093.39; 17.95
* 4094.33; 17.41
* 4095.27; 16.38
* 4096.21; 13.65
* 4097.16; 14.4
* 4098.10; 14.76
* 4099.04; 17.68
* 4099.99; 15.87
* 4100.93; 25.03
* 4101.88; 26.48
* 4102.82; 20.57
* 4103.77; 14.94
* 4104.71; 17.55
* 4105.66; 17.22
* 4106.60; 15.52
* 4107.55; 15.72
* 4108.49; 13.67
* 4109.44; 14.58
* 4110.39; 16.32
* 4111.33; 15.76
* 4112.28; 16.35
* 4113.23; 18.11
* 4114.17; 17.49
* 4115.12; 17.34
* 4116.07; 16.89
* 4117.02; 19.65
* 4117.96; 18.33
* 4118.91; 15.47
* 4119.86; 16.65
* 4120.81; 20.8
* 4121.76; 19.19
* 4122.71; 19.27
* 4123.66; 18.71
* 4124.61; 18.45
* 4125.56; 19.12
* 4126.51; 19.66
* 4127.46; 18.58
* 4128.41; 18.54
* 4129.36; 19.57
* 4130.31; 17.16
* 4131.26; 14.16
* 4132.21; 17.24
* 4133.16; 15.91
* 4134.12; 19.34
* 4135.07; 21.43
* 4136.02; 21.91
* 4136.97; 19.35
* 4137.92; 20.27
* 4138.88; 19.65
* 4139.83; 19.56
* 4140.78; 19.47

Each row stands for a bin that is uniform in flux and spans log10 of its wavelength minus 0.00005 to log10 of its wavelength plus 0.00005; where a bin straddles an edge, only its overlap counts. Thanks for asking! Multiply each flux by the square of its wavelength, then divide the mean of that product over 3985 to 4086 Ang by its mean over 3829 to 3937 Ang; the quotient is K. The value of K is 1.32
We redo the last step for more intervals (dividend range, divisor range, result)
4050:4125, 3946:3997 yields 1.20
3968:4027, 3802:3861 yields 1.26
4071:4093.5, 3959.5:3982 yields 1.47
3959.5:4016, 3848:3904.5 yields 1.04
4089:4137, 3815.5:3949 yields 1.26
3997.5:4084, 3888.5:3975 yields 1.34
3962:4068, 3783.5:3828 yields 1.37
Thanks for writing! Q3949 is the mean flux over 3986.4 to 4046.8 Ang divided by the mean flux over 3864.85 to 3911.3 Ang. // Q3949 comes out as 1.18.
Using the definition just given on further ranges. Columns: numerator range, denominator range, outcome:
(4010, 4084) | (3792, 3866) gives 1.26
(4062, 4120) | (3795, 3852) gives 1.21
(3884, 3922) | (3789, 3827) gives 1.12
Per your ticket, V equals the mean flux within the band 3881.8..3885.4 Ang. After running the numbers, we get 14.9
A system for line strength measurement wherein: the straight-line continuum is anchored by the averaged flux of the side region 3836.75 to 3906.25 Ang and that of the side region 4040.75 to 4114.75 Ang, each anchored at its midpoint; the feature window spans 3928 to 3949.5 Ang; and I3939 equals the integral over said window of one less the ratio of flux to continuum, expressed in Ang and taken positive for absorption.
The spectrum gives 4.3 Ang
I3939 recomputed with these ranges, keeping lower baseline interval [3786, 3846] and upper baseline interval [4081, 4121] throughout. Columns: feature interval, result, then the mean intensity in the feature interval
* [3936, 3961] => -2.68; 17.6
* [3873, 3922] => -4.59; 16.7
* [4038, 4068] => -4.59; 19.7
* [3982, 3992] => -1.44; 18.7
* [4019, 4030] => -2.41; 20.4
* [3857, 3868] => -3.64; 19.8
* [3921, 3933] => 2.53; 12.3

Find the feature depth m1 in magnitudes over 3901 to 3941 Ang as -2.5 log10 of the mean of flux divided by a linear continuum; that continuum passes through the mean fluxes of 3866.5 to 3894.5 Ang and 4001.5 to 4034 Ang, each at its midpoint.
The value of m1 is 0.12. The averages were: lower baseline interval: 16.3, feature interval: 15.4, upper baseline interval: 19.9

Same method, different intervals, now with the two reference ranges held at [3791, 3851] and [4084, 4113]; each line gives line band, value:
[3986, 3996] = -0.15 mag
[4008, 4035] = -0.20 mag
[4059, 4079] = -0.09 mag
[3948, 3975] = 0.11 mag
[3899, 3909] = -0.14 mag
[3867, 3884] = -0.12 mag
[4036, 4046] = -0.18 mag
